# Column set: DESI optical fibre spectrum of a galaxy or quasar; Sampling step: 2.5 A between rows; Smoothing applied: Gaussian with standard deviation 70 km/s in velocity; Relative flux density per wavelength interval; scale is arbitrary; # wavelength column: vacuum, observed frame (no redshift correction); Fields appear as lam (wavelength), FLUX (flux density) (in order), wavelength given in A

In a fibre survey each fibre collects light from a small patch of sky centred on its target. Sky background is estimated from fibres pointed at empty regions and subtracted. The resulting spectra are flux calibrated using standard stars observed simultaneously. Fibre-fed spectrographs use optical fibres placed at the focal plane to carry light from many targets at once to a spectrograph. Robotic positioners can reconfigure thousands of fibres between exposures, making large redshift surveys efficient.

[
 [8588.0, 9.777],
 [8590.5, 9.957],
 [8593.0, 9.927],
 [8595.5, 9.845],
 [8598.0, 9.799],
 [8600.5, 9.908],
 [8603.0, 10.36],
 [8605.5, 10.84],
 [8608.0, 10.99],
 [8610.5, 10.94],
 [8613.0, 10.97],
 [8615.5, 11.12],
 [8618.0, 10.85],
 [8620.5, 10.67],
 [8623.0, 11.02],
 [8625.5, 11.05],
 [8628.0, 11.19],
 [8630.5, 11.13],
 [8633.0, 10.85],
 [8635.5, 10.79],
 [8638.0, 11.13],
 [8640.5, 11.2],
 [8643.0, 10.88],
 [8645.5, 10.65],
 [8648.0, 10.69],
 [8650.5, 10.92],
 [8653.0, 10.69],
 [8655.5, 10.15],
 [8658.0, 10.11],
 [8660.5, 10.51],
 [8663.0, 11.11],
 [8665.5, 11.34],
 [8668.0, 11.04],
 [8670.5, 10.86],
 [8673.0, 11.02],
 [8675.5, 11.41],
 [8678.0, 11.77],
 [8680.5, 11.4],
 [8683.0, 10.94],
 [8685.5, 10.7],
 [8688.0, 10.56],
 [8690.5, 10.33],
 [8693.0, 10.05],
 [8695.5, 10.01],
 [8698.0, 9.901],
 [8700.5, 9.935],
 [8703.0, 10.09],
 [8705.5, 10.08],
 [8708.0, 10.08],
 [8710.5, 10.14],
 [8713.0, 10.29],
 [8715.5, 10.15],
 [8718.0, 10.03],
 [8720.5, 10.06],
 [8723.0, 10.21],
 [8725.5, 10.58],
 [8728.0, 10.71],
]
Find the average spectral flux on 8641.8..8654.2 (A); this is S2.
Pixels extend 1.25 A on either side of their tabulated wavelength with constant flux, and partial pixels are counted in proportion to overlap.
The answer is 10.8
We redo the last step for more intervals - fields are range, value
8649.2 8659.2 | 10.5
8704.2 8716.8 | 10.1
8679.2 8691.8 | 10.8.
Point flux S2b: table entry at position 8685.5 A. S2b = 10.7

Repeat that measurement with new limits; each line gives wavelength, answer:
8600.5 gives 9.908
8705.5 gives 10.08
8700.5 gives 9.935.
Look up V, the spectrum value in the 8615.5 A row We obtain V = 11.12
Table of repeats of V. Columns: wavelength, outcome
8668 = 11.04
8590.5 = 9.957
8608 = 10.99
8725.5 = 10.58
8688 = 10.56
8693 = 10.05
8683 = 10.94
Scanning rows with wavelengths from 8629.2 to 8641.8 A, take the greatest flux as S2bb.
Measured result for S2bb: 11.2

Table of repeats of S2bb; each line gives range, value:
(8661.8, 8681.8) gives 11.77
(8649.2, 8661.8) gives 10.92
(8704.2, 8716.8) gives 10.29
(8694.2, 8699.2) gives 10.01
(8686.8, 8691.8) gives 10.56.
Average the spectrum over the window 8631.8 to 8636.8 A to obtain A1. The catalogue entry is 10.8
